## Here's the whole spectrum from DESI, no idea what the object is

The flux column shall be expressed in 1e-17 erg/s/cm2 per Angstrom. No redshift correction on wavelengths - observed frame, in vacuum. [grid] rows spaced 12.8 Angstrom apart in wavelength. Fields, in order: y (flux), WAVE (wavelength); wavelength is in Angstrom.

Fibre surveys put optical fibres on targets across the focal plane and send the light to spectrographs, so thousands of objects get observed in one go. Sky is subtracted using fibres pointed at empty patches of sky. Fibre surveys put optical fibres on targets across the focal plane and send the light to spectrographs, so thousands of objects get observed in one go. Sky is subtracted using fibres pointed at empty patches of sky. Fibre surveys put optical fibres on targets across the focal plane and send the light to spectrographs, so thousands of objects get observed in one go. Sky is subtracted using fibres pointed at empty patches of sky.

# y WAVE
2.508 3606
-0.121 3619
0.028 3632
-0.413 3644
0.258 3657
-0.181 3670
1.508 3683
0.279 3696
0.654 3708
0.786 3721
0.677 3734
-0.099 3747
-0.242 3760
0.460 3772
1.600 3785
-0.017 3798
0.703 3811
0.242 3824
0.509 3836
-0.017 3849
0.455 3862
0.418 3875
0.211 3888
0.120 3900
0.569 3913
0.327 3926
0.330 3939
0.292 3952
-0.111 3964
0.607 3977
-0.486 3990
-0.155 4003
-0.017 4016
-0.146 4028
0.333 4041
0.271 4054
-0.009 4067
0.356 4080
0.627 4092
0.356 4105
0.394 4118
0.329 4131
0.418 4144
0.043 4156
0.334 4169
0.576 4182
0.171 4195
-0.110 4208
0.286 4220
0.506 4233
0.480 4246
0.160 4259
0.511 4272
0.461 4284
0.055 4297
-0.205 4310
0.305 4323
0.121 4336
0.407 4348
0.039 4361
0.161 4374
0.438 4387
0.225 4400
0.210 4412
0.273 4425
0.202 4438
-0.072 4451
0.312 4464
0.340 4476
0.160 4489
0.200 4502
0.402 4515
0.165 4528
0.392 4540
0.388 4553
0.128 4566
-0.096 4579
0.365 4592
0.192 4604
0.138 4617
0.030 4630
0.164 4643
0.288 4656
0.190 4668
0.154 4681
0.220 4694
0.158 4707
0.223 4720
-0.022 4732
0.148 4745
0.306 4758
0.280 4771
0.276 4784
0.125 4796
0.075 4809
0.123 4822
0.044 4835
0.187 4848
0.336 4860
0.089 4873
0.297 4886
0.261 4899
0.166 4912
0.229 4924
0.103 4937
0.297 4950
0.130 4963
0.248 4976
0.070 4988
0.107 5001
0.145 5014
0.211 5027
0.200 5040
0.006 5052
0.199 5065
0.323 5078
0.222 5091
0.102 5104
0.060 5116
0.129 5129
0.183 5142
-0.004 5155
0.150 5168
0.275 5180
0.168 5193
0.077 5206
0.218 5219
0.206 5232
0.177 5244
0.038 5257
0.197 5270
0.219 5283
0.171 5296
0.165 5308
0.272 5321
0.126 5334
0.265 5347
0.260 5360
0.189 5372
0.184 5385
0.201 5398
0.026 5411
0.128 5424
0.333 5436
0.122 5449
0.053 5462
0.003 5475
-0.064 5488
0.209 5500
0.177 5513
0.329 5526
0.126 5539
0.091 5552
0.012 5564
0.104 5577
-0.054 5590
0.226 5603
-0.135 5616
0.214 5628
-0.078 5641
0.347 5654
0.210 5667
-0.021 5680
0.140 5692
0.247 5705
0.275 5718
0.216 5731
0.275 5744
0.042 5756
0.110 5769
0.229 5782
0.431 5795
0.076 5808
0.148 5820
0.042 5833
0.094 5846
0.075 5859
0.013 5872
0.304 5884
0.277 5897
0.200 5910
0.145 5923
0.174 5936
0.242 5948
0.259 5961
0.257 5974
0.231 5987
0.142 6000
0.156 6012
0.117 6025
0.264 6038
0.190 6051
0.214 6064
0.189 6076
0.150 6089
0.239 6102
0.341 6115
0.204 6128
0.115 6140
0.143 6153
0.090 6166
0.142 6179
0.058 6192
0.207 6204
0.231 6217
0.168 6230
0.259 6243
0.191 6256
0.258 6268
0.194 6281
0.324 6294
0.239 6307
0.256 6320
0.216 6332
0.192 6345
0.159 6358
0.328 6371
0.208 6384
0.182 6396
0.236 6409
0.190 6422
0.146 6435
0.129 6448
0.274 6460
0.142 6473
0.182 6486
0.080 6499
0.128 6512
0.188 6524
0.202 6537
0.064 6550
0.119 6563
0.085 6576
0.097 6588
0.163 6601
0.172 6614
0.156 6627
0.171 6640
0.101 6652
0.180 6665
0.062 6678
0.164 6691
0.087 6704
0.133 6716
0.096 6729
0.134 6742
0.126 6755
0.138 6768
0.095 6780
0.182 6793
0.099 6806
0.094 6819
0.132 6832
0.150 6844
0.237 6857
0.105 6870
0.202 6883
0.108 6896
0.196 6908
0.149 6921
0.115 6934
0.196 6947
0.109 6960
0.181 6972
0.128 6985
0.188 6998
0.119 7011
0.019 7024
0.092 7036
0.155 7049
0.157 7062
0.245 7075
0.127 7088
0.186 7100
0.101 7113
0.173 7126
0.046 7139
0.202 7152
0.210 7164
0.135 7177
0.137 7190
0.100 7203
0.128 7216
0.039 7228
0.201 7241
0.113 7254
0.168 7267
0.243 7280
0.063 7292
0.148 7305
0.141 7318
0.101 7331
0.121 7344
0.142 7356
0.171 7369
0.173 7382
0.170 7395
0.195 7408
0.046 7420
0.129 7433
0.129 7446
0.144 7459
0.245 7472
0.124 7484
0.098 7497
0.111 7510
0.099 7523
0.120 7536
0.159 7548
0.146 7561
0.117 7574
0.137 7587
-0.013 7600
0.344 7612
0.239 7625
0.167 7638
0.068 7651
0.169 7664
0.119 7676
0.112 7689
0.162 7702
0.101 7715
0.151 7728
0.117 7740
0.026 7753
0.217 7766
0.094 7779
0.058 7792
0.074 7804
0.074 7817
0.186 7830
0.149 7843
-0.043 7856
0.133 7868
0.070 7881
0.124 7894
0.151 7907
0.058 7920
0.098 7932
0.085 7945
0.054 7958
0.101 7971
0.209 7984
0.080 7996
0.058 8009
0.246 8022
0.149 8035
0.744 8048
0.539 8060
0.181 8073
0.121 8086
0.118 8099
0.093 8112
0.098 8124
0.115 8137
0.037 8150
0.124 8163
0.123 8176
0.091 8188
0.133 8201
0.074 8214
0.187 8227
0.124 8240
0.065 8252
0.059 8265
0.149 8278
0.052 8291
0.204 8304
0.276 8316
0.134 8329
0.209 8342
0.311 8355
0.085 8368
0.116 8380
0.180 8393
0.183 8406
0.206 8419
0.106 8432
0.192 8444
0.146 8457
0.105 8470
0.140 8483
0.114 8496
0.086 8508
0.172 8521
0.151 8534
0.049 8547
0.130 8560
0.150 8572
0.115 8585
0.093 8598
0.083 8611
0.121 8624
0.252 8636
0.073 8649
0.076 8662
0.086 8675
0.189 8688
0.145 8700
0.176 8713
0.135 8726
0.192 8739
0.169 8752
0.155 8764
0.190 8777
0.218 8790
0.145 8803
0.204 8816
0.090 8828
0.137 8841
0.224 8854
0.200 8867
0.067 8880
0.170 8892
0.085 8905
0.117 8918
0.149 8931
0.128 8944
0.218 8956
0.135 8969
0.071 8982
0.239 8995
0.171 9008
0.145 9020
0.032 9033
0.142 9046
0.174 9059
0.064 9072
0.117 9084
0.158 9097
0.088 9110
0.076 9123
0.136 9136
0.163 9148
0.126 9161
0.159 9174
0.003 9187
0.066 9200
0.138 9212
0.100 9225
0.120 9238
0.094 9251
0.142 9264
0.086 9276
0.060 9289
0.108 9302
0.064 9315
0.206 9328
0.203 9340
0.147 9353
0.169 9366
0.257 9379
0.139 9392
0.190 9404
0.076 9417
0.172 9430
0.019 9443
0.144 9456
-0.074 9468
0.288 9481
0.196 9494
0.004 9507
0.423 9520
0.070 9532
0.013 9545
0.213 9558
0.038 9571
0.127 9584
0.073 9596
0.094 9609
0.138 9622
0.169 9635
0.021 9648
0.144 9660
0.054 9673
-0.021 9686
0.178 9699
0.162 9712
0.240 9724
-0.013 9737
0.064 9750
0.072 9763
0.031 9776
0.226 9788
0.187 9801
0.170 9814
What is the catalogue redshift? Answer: 1.16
